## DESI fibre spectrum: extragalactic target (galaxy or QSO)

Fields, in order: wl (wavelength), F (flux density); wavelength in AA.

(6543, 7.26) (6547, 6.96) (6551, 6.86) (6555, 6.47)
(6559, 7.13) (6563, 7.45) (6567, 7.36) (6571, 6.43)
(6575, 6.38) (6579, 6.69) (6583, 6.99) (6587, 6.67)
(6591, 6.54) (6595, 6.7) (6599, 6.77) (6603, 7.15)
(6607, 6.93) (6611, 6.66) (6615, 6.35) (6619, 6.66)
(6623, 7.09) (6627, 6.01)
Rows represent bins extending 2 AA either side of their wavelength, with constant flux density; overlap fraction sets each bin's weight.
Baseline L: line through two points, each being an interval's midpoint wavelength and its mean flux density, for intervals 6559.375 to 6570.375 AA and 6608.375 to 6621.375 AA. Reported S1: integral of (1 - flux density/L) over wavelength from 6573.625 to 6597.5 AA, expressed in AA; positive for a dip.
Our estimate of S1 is 1.0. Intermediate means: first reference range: 7.24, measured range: 6.67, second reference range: 6.59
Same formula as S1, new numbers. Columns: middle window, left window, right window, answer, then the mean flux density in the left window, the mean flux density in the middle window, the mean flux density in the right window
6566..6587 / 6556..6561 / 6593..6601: 0.4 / 7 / 6.73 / 6.73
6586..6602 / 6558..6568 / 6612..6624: 0.6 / 7.33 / 6.7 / 6.66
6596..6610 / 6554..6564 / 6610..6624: -0.3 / 7.03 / 6.91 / 6.66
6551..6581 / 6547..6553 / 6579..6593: -0.1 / 6.89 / 6.85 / 6.73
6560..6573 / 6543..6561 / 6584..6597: -0.5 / 6.9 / 7.08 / 6.66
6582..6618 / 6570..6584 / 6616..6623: -0.3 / 6.61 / 6.74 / 6.74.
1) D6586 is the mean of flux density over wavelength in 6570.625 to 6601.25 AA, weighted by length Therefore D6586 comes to 6.66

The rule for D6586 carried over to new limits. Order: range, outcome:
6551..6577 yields 6.87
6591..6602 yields 6.74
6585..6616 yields 6.73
